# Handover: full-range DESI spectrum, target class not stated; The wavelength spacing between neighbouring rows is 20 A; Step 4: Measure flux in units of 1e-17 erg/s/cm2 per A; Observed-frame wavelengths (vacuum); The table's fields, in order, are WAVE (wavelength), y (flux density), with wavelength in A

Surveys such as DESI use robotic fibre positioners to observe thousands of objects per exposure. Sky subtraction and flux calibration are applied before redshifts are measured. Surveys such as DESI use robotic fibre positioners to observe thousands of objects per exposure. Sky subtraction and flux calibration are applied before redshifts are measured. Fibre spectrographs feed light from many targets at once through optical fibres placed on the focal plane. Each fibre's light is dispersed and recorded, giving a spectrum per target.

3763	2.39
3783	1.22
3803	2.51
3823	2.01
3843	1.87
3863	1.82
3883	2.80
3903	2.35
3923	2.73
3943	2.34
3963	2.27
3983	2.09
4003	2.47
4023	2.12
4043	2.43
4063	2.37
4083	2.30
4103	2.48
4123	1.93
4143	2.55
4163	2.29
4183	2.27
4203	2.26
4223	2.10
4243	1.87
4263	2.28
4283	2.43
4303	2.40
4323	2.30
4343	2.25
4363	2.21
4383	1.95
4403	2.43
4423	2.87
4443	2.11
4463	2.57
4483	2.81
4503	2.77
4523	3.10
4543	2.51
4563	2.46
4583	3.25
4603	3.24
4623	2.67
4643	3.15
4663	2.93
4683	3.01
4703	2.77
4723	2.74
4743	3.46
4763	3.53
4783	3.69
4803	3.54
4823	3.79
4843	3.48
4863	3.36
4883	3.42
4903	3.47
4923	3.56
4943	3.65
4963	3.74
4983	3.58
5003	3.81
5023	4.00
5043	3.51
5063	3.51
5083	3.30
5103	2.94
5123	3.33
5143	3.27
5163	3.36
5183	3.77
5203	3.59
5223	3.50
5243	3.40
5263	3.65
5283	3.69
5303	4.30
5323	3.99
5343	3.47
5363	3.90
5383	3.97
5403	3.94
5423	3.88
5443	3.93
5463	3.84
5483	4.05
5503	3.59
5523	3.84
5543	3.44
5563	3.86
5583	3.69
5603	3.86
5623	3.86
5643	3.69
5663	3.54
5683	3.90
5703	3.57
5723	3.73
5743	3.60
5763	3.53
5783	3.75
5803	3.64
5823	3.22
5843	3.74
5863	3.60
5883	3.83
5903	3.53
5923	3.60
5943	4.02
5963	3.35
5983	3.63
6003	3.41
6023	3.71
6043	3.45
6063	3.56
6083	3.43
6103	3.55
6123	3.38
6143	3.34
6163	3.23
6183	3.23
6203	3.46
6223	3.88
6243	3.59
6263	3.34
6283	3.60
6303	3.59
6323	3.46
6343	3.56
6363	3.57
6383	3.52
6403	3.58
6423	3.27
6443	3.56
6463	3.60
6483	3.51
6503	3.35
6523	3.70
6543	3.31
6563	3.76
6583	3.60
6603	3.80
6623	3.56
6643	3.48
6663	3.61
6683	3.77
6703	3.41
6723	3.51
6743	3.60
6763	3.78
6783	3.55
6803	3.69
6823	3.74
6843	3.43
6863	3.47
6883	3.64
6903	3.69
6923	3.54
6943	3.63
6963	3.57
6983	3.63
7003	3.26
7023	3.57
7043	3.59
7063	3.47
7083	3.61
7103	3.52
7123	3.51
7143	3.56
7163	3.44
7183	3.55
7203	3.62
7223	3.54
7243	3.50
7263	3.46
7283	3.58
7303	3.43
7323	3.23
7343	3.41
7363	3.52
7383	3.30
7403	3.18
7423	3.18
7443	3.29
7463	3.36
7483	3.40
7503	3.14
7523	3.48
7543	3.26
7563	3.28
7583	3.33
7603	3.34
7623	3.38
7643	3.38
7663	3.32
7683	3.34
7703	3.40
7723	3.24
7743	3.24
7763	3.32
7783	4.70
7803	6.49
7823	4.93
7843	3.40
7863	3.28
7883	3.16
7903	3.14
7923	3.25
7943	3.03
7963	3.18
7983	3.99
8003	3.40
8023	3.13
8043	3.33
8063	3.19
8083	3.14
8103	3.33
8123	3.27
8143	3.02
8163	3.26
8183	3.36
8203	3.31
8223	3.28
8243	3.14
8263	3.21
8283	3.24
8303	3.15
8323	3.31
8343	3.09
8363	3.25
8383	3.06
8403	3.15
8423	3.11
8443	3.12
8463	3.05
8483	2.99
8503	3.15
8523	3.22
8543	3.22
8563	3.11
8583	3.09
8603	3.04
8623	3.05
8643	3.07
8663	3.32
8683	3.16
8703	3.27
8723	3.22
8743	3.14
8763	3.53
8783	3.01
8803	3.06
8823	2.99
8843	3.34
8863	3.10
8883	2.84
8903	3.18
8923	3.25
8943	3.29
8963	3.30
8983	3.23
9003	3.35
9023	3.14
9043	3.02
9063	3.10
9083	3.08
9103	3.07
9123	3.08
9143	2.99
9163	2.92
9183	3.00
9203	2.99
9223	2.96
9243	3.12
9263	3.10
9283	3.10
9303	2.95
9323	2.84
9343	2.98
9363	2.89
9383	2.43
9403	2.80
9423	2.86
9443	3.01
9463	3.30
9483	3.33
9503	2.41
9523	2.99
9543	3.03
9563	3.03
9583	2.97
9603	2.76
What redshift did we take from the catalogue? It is 0.19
